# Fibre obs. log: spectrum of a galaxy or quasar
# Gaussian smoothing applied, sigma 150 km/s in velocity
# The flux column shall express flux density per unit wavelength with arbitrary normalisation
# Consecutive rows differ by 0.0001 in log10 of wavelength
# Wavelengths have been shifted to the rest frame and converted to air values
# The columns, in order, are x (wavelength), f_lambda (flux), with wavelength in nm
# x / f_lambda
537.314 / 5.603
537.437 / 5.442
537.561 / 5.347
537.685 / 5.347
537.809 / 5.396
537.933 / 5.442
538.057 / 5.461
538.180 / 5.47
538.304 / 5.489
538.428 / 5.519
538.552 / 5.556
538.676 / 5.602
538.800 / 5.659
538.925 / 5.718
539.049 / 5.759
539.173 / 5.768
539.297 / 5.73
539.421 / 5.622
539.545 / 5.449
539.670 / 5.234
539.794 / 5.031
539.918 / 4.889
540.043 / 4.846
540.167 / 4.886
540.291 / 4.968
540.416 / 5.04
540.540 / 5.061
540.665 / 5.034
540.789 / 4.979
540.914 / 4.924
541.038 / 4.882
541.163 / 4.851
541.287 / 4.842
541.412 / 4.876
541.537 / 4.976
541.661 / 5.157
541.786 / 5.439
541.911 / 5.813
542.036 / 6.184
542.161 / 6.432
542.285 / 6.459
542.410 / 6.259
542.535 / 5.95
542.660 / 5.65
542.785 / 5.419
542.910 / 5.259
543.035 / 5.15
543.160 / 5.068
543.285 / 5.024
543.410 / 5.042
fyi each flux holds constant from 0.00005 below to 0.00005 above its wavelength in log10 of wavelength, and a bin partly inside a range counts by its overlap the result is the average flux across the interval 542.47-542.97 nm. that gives 5.57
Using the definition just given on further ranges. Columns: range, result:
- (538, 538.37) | 5.49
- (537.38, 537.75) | 5.37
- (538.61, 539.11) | 5.67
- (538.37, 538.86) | 5.58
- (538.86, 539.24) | 5.74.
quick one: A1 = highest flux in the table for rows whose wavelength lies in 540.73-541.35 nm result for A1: 4.979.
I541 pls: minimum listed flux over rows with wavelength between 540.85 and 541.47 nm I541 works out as 4.842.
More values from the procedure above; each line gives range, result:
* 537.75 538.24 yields 5.396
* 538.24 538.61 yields 5.489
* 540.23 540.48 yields 4.968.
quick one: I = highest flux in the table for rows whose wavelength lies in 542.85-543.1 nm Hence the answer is 5.259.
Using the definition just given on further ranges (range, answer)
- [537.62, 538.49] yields 5.519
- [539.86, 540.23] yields 4.889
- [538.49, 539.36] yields 5.768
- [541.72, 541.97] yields 5.813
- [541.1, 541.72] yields 5.157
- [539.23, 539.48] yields 5.73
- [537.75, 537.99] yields 5.442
